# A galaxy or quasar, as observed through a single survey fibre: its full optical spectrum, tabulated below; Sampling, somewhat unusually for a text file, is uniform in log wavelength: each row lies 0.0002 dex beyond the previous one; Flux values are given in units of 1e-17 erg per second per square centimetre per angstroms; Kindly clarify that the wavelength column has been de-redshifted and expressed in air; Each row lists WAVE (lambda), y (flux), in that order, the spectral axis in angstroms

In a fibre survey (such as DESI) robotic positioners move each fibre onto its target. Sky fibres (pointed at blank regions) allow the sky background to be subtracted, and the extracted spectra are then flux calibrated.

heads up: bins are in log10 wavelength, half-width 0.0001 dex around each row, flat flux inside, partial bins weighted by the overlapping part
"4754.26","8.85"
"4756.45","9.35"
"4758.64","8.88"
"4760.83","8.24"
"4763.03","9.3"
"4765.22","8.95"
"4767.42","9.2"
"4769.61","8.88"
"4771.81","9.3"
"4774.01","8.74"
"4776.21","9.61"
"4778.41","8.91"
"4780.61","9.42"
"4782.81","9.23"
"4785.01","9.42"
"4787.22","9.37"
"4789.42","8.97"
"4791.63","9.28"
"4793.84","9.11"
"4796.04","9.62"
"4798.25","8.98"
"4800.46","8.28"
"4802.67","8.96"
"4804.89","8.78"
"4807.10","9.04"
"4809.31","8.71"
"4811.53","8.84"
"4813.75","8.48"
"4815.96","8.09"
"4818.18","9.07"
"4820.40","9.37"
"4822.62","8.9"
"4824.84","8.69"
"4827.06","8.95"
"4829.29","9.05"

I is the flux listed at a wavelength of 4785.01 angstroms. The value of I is 9.42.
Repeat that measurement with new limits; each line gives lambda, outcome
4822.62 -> 8.9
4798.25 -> 8.98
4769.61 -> 8.88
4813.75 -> 8.48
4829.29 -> 9.05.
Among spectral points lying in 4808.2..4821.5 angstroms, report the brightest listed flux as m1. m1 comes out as 9.37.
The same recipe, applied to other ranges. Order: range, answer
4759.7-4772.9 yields 9.3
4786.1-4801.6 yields 9.62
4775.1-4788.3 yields 9.61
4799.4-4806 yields 8.96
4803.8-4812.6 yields 9.04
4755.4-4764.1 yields 9.35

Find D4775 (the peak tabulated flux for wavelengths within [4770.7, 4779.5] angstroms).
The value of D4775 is 9.61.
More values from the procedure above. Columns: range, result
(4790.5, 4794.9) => 9.28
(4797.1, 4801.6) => 8.98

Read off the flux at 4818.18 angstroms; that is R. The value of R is 9.07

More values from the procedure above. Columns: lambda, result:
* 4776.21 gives 9.61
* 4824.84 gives 8.69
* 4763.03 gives 9.3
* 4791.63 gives 9.28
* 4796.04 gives 9.62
